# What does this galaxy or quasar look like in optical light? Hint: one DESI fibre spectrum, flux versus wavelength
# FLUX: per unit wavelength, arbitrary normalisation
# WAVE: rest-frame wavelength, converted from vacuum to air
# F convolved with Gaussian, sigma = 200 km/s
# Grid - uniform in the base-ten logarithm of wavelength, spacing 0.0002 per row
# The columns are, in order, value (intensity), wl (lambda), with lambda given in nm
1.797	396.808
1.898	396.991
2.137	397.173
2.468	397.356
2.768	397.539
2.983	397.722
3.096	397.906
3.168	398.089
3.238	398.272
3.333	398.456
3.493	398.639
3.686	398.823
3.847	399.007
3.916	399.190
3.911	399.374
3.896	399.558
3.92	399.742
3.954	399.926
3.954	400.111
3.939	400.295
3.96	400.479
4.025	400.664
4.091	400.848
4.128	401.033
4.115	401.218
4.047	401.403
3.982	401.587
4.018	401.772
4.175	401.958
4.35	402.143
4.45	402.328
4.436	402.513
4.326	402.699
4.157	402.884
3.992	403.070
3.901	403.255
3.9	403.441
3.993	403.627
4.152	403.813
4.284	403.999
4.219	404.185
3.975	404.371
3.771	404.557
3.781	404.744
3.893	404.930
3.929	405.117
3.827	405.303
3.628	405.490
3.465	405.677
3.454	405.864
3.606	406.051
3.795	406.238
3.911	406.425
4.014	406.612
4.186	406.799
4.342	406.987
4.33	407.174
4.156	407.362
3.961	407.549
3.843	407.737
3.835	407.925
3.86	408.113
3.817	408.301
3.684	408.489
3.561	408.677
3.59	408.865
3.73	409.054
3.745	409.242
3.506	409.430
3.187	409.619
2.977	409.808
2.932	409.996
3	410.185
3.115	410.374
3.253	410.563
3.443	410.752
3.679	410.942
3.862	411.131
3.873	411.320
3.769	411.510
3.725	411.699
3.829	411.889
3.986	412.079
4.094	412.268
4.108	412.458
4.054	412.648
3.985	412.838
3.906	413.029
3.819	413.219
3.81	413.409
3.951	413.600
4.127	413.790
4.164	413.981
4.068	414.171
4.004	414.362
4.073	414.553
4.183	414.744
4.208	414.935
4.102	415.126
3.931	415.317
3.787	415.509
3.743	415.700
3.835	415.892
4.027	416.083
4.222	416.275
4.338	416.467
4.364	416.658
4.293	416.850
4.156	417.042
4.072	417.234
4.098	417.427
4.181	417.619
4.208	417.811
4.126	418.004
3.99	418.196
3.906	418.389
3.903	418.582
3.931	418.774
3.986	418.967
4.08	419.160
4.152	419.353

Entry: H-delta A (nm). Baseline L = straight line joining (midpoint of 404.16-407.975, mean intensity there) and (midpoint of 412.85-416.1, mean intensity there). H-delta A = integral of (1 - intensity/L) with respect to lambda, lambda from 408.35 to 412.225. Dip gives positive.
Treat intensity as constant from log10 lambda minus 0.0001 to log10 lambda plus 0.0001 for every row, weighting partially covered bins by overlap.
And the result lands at 0.40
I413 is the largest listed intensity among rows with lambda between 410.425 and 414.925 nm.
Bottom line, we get 4.183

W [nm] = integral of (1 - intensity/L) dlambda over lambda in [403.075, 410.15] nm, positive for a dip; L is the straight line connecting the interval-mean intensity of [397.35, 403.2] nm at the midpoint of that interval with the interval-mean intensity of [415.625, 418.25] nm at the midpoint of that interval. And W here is 0.25 nm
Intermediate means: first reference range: 3.83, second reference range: 4.12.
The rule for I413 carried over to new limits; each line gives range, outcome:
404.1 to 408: 4.342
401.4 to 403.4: 4.45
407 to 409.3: 4.33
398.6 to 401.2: 4.128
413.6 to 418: 4.364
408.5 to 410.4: 3.745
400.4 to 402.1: 4.175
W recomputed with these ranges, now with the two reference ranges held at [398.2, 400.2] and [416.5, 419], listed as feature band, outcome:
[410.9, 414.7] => 0.054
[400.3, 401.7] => -0.098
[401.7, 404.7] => -0.239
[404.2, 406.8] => 0.044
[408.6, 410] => 0.180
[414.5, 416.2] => 0.029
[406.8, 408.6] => -0.036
